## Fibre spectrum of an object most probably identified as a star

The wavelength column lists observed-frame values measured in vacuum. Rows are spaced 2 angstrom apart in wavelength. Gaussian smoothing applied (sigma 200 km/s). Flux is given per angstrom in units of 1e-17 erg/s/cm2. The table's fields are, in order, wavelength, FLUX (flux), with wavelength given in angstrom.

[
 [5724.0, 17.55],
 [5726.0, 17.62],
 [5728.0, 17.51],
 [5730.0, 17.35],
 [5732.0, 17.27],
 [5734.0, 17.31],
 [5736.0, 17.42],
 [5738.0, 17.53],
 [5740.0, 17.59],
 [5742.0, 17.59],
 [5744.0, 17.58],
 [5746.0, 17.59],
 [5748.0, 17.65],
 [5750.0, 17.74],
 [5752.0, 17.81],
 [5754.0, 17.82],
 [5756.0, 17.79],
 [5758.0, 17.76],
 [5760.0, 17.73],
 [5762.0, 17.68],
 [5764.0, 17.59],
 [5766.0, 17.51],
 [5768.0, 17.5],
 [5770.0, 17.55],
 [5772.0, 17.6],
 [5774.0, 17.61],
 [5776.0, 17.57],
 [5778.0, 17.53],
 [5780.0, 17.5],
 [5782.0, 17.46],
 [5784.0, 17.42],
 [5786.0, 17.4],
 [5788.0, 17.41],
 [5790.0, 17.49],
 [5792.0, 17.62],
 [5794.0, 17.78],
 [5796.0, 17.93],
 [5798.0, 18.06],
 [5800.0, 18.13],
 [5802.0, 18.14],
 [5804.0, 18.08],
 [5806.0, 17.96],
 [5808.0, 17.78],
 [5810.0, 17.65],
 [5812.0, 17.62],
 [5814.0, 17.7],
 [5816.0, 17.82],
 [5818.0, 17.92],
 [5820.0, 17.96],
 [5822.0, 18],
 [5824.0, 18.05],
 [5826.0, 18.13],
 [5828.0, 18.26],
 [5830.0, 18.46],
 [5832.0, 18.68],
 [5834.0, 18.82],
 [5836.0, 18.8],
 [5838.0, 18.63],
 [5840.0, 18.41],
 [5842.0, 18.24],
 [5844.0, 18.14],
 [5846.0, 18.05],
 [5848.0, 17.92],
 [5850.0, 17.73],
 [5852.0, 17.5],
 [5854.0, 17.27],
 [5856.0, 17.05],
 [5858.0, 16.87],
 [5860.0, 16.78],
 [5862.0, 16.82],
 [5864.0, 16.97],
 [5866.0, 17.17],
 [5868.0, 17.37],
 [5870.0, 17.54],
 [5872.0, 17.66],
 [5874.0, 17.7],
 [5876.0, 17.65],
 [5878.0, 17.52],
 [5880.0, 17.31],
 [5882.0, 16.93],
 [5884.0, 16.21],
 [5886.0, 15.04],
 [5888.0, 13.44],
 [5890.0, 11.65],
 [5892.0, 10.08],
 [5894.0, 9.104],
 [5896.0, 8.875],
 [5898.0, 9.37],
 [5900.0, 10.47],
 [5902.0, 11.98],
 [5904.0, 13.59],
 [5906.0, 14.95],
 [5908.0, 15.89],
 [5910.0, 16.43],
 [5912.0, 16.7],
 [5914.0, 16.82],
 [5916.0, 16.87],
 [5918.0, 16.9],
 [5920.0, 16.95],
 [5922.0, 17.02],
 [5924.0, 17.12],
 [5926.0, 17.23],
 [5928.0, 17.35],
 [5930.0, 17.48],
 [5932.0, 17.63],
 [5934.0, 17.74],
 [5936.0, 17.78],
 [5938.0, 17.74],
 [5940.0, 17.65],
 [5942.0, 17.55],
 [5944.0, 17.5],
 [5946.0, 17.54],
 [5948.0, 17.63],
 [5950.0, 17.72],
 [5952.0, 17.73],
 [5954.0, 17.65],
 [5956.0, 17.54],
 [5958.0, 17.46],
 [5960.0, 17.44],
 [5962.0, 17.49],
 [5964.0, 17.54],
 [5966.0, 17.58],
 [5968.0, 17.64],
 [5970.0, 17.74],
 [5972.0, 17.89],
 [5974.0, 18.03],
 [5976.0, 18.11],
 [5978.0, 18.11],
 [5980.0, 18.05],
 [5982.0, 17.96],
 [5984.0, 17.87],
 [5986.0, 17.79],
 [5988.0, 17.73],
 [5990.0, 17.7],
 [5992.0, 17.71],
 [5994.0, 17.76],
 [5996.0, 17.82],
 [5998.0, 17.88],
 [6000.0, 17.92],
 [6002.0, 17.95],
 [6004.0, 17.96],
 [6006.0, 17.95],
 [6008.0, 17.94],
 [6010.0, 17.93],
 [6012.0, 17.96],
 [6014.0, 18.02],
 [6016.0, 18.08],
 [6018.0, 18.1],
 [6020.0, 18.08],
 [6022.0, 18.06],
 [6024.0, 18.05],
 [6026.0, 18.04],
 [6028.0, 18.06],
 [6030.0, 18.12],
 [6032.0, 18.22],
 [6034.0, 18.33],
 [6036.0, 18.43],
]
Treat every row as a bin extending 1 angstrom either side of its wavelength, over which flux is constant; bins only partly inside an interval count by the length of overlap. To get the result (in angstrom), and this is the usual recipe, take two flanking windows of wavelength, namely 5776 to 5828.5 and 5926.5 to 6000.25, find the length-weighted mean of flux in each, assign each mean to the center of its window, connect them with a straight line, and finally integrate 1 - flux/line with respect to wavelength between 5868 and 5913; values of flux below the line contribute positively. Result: 8.4 angstrom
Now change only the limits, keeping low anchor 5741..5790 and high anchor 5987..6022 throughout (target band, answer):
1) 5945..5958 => 0.2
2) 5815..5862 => -0.7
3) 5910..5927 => 0.8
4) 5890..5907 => 6.4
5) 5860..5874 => 0.4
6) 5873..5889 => 1.1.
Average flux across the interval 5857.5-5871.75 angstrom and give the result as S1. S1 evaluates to 17.1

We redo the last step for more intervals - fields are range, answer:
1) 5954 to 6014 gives 17.8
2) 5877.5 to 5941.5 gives 15.2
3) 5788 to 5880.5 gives 17.8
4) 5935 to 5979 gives 17.7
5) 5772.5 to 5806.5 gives 17.7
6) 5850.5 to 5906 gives 15.1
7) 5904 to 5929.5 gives 16.6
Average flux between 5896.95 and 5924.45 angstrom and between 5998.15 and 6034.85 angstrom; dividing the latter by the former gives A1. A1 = 1.20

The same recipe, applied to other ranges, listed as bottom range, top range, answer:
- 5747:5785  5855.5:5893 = 0.92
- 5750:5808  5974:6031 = 1.01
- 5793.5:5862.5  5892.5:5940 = 0.85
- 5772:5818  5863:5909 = 0.82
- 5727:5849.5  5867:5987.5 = 0.92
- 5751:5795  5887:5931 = 0.82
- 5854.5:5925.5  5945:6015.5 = 1.16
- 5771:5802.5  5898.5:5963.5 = 0.94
